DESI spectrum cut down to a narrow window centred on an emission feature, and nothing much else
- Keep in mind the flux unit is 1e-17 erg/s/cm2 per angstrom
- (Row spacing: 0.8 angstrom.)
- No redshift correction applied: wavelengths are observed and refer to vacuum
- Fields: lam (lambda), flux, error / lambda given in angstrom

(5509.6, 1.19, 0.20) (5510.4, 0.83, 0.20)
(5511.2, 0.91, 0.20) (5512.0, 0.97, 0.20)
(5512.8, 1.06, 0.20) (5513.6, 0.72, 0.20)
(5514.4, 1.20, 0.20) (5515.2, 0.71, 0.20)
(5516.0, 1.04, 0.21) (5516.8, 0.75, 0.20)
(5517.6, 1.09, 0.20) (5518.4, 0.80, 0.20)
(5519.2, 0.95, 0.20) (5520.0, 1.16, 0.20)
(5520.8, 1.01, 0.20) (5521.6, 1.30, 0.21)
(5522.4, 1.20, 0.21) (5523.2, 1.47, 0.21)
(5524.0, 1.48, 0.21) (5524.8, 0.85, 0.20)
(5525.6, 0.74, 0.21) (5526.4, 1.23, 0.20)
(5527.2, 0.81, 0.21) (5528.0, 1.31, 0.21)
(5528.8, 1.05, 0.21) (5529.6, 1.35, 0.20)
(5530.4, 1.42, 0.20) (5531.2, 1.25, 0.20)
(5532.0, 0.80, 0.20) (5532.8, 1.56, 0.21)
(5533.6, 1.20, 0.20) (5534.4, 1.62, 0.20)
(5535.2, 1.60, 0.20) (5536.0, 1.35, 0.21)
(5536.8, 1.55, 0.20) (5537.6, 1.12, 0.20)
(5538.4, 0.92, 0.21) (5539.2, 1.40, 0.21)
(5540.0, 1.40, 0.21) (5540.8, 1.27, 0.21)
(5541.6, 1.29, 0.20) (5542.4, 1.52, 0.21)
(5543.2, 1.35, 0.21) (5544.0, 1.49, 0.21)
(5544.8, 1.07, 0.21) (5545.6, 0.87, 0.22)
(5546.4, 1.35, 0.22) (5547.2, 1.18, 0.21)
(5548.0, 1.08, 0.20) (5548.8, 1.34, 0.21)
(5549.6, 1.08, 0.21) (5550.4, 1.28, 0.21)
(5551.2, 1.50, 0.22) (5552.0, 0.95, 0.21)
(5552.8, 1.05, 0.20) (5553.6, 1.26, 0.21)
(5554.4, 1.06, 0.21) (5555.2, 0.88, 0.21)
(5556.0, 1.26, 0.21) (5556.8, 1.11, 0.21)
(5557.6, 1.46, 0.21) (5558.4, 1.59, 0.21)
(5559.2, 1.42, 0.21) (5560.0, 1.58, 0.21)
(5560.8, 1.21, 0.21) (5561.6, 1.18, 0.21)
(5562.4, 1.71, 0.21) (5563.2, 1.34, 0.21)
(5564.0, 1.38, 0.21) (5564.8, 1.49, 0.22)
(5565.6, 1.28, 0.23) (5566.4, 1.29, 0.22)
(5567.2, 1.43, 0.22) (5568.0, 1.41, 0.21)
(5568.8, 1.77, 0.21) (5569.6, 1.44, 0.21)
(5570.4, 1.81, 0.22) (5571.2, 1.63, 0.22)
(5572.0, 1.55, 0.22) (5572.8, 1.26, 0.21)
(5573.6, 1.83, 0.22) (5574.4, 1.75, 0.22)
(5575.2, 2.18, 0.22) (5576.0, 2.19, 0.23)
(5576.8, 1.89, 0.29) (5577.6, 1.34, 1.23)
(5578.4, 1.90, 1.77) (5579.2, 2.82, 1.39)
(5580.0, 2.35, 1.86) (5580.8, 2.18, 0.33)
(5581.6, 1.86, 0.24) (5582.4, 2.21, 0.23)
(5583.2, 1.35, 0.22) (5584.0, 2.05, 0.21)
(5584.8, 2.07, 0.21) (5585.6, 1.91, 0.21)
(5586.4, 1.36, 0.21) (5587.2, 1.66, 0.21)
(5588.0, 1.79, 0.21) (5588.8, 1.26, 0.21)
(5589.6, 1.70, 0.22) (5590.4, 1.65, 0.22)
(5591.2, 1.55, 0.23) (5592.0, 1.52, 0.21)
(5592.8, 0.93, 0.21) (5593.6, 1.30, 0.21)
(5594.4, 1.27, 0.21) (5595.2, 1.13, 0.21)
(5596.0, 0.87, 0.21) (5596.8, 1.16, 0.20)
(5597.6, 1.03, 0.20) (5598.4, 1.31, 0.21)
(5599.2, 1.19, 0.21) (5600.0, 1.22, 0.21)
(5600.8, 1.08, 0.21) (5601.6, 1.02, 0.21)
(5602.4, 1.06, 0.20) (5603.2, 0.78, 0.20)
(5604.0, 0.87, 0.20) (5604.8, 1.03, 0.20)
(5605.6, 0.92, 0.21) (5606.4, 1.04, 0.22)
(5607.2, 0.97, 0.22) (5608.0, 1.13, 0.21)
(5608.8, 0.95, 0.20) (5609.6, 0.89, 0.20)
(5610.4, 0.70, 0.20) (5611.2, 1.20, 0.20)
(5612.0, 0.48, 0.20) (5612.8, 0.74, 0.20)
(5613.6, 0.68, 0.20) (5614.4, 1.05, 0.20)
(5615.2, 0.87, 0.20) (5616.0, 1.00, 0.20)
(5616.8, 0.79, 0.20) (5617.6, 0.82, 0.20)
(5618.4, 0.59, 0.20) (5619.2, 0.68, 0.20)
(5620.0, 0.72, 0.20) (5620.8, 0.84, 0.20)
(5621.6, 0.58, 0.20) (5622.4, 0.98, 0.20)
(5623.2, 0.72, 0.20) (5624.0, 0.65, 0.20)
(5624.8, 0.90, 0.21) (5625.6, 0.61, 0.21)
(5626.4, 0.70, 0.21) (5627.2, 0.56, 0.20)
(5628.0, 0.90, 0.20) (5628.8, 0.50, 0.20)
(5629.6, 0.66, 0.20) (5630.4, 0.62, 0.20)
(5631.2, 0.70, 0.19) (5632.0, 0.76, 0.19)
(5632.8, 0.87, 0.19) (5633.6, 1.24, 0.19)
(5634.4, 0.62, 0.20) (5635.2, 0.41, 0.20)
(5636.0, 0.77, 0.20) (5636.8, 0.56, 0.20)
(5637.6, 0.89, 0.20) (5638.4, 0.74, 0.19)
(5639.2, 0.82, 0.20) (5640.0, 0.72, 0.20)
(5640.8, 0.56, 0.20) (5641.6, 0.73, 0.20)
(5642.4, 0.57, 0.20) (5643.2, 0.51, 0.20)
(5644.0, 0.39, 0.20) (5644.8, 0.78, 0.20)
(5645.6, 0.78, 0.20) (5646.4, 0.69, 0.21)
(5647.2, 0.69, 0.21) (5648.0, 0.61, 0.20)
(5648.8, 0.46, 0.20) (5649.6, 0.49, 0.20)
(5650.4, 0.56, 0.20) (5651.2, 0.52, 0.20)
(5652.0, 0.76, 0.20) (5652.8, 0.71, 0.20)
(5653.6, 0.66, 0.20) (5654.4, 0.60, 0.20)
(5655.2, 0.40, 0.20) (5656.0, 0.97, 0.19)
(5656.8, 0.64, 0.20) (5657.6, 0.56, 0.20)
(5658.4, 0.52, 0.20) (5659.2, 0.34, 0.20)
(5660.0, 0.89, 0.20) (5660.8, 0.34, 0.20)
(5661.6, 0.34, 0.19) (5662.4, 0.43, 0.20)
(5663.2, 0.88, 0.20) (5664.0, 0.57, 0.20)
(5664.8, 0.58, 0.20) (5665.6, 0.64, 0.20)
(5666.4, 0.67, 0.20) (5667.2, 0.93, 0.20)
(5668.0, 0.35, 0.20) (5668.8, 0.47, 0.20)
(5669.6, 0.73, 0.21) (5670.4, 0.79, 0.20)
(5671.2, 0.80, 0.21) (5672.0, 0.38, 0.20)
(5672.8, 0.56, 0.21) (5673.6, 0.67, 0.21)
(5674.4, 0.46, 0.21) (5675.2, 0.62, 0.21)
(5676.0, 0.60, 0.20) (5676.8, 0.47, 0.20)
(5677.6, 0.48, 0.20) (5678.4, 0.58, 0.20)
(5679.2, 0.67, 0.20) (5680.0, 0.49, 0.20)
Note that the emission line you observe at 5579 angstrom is C III] 1909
